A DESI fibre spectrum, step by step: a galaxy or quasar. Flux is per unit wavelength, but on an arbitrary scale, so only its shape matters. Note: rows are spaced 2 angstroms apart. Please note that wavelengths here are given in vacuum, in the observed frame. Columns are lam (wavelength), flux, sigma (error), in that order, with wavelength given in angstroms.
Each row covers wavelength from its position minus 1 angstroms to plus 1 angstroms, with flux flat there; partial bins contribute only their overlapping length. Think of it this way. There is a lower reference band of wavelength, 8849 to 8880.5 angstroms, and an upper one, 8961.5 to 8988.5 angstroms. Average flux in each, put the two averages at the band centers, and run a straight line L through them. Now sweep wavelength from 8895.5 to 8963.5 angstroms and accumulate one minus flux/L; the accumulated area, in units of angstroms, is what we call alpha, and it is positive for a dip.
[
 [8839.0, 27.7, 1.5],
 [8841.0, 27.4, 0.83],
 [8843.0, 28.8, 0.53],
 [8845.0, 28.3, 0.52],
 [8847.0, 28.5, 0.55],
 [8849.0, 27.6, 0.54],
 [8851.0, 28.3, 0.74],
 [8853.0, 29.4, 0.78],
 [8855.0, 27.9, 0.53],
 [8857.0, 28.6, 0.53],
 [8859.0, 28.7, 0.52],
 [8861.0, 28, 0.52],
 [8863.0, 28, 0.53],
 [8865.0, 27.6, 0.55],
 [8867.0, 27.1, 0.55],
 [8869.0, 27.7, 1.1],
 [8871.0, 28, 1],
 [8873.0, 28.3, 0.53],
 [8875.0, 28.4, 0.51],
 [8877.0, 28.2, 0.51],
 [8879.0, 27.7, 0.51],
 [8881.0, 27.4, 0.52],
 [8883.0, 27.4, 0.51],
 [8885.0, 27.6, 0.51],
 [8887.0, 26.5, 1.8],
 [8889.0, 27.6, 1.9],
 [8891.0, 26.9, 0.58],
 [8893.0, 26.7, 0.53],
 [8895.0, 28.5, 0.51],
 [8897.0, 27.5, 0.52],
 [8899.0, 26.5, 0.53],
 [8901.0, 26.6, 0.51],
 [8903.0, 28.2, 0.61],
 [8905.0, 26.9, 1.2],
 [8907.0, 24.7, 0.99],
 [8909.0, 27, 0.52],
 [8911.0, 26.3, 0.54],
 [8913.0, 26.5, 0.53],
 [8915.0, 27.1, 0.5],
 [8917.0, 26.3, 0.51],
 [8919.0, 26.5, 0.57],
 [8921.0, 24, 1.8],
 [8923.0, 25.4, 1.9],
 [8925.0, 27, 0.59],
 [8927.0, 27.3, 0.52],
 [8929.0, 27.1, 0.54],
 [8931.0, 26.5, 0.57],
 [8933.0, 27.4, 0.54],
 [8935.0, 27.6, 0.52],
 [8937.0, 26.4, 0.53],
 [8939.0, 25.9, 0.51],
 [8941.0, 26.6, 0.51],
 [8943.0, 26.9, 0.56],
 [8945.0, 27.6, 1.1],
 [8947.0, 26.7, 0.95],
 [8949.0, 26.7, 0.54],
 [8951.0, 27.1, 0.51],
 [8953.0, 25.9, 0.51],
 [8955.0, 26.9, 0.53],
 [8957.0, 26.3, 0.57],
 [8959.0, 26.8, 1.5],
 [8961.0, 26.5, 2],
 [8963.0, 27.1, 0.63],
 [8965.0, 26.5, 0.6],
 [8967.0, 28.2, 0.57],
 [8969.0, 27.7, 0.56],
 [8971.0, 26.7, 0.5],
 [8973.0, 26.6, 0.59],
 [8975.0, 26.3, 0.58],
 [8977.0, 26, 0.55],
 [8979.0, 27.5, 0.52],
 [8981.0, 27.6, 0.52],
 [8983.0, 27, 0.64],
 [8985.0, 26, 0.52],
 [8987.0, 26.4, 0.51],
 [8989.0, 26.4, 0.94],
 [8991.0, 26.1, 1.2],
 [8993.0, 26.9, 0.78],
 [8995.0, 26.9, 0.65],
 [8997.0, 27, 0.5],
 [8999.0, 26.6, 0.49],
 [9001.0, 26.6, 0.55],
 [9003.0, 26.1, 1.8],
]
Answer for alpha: 1.8 angstroms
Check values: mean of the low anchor 28.1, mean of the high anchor 26.9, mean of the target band 26.7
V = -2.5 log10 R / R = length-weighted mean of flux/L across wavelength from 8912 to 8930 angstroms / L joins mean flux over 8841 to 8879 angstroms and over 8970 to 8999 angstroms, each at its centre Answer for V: 0.04 mag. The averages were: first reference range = 28.2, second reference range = 26.7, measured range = 26.4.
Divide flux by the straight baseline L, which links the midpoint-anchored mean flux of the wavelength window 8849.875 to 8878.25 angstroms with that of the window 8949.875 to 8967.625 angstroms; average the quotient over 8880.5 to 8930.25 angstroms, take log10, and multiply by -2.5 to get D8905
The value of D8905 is 0.03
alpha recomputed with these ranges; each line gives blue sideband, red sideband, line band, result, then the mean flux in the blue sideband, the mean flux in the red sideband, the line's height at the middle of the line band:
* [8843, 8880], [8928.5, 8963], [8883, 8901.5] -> 0.3 angstroms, 28.1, 26.8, 27.6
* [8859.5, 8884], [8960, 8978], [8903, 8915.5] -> 0.4 angstroms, 27.8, 26.8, 27.5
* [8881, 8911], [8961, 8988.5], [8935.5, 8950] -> 0.1 angstroms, 27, 26.9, 26.9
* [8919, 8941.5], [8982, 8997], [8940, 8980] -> -0.5 angstroms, 26.5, 26.6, 26.5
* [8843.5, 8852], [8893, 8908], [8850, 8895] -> -0.3 angstroms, 28.2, 27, 27.6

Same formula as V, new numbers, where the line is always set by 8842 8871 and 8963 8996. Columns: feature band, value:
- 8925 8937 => 0.01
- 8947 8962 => 0.02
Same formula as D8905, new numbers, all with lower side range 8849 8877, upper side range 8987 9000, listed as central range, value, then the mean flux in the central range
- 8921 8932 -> 0.04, 26.4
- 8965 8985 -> -0.01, 27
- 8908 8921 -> 0.05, 26.4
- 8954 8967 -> 0.01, 26.8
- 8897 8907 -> 0.03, 26.9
